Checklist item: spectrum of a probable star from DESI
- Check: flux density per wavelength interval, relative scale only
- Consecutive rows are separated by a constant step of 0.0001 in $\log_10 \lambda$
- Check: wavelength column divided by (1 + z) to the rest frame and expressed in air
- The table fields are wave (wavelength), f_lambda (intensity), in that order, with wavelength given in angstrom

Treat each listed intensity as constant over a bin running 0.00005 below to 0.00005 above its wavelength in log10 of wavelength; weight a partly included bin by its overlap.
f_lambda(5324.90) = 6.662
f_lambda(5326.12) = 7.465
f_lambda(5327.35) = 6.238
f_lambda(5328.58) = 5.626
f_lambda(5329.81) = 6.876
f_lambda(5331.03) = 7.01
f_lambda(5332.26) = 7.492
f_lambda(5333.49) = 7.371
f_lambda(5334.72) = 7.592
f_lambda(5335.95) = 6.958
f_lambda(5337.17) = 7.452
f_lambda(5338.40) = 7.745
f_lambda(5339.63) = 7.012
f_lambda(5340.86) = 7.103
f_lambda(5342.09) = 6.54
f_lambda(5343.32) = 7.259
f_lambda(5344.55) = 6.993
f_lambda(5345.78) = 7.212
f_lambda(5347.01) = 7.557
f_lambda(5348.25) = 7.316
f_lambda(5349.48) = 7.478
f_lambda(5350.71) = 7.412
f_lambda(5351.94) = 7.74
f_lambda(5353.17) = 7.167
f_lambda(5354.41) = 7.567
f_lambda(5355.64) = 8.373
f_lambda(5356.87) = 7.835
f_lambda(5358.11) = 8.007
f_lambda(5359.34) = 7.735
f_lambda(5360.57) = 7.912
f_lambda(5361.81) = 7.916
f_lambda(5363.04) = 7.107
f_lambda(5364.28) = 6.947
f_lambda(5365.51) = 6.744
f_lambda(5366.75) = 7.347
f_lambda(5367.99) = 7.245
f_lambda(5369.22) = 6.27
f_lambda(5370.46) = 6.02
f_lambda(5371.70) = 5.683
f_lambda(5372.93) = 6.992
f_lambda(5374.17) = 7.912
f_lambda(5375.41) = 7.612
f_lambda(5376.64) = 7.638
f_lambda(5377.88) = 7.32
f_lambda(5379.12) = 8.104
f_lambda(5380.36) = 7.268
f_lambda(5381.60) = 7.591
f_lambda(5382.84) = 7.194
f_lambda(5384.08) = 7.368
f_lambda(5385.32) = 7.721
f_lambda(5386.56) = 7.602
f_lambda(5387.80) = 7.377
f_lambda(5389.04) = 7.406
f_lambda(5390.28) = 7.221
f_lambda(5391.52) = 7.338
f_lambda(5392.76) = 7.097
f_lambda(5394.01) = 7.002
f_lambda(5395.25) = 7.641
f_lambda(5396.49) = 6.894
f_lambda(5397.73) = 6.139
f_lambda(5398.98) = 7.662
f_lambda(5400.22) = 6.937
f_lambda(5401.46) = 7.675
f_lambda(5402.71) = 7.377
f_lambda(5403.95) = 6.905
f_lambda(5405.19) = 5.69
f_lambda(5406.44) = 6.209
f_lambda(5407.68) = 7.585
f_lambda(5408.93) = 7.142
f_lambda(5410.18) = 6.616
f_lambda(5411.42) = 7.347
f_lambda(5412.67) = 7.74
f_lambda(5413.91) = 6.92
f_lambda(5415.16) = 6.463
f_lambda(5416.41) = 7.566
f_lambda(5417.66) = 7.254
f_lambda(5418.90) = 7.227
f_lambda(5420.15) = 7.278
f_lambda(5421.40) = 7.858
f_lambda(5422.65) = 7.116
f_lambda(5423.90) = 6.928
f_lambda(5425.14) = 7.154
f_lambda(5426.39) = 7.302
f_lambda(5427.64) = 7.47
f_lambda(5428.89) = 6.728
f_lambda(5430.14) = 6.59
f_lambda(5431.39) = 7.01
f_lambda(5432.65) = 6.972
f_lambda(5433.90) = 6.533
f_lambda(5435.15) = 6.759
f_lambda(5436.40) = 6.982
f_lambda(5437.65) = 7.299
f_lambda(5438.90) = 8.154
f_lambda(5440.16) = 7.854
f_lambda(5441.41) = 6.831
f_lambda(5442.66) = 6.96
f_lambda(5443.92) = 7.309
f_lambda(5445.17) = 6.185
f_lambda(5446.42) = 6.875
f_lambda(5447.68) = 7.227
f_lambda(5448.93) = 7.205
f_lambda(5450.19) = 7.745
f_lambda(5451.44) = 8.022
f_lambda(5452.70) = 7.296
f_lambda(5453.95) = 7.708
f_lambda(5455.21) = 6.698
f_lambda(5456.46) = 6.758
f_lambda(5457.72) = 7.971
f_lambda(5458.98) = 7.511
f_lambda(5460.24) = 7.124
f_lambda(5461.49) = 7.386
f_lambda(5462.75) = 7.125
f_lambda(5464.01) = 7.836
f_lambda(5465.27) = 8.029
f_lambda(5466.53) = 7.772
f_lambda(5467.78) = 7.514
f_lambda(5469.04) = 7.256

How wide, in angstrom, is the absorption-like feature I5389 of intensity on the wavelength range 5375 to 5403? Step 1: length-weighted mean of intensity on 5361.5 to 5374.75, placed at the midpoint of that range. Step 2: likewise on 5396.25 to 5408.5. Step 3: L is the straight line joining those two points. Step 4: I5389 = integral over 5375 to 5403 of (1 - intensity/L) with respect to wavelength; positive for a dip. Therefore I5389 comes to -1.8 angstrom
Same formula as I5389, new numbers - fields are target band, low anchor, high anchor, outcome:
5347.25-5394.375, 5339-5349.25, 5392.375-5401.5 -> -1.6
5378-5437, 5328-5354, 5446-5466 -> 1.4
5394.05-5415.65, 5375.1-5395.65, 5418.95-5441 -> 0.9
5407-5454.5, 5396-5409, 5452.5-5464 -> -0.5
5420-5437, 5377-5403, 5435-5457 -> 0.5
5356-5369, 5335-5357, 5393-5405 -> -0.3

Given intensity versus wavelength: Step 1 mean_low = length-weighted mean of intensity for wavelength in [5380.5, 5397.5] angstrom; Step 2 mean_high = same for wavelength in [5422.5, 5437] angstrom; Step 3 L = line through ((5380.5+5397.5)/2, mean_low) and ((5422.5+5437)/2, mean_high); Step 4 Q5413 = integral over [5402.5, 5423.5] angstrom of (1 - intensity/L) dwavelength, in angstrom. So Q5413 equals 0.1 angstrom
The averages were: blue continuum 7.31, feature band 7.07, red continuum 6.96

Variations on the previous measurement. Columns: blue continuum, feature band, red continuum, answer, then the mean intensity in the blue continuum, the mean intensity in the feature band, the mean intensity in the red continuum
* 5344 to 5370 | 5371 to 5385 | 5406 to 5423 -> 0.0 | 7.41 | 7.34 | 7.18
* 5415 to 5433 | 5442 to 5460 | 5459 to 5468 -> 0.4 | 7.14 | 7.24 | 7.55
